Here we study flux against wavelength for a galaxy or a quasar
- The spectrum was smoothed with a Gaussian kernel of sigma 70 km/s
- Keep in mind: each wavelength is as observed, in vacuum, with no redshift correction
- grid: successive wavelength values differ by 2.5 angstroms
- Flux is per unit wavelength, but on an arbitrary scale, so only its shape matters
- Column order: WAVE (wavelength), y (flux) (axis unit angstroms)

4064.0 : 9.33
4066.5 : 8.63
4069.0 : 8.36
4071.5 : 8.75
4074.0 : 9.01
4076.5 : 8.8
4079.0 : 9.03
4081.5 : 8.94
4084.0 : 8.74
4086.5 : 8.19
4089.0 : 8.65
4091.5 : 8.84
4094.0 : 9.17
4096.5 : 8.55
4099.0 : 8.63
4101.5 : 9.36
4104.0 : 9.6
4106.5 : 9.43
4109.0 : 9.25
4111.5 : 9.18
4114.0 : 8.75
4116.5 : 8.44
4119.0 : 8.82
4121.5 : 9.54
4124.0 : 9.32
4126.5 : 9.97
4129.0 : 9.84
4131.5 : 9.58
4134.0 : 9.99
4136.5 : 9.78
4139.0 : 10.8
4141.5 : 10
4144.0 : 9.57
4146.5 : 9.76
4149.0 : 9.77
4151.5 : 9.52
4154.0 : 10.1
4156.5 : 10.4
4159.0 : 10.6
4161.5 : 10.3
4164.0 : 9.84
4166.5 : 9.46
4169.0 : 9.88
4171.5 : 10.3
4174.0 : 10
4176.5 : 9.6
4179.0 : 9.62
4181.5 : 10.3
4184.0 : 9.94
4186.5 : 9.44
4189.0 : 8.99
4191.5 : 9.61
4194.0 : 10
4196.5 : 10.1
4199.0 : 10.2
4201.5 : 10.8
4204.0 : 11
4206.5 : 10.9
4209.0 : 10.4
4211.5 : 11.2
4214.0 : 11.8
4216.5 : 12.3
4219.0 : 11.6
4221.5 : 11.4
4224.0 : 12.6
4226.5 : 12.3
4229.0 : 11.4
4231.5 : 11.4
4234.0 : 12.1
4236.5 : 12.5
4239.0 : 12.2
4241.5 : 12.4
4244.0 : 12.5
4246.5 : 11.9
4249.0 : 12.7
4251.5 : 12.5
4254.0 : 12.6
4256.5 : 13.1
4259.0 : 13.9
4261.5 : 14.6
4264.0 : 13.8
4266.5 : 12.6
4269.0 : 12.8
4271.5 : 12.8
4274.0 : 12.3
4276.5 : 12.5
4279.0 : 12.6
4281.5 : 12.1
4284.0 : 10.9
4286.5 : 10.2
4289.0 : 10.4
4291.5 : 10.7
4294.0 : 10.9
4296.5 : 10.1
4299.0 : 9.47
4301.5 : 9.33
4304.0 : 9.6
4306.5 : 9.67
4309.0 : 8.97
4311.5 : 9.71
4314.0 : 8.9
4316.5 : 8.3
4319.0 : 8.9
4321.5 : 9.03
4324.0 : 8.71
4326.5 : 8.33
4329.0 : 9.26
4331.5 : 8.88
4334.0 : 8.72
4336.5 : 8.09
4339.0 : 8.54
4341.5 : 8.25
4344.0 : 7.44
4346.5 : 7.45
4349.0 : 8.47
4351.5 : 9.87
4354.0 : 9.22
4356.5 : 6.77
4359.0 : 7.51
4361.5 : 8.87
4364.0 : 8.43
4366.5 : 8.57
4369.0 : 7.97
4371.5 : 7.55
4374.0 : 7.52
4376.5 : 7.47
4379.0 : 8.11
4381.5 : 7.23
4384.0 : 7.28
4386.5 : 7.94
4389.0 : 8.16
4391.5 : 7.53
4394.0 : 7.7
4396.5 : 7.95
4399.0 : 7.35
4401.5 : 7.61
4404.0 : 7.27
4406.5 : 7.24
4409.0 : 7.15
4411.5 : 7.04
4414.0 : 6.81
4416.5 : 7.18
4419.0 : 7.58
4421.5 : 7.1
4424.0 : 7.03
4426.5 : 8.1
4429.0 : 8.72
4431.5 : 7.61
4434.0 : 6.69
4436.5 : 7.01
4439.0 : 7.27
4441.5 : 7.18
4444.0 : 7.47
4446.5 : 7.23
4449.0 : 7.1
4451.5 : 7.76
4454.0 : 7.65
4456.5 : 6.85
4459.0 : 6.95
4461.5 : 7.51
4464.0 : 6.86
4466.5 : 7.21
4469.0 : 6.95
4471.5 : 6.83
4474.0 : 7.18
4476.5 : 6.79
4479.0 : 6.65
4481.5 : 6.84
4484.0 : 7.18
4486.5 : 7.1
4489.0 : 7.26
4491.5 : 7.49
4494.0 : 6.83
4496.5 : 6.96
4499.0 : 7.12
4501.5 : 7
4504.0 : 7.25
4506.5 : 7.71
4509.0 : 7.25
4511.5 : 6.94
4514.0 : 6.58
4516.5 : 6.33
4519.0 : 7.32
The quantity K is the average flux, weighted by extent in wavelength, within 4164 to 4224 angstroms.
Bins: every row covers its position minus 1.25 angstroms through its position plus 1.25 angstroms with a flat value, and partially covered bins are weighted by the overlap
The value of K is 10.4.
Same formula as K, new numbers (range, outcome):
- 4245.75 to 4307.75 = 11.8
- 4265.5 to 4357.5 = 9.75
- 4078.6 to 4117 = 8.93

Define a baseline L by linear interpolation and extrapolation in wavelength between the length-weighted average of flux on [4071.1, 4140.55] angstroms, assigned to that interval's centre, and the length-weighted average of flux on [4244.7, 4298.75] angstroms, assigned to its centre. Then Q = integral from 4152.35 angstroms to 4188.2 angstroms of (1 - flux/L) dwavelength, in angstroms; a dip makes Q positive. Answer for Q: 1.3 angstroms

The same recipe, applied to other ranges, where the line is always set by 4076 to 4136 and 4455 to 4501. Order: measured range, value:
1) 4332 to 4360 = -1.66 angstroms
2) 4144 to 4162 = -2.37 angstroms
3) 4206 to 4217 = -3.55 angstroms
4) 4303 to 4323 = -2.92 angstroms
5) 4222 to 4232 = -4.12 angstroms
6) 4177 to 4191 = -1.56 angstroms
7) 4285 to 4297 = -3.58 angstroms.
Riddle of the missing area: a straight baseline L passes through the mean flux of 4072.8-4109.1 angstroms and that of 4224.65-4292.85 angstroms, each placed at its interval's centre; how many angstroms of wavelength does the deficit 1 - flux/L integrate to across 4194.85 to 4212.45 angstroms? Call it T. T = 0.88 angstroms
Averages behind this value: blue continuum 8.94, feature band 10.6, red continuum 12.3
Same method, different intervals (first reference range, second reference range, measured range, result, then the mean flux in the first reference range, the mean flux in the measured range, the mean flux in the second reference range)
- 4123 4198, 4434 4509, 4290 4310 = -2.79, 9.88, 9.86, 7.14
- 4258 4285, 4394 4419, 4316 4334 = 3.12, 12.8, 8.79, 7.32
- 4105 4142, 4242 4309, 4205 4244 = -2.80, 9.5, 11.8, 11.7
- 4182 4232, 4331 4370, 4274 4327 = -4.76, 10.9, 10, 8.31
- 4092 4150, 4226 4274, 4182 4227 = 2.91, 9.43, 10.8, 12.6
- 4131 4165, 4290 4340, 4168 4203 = -0.32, 10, 9.92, 9.21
